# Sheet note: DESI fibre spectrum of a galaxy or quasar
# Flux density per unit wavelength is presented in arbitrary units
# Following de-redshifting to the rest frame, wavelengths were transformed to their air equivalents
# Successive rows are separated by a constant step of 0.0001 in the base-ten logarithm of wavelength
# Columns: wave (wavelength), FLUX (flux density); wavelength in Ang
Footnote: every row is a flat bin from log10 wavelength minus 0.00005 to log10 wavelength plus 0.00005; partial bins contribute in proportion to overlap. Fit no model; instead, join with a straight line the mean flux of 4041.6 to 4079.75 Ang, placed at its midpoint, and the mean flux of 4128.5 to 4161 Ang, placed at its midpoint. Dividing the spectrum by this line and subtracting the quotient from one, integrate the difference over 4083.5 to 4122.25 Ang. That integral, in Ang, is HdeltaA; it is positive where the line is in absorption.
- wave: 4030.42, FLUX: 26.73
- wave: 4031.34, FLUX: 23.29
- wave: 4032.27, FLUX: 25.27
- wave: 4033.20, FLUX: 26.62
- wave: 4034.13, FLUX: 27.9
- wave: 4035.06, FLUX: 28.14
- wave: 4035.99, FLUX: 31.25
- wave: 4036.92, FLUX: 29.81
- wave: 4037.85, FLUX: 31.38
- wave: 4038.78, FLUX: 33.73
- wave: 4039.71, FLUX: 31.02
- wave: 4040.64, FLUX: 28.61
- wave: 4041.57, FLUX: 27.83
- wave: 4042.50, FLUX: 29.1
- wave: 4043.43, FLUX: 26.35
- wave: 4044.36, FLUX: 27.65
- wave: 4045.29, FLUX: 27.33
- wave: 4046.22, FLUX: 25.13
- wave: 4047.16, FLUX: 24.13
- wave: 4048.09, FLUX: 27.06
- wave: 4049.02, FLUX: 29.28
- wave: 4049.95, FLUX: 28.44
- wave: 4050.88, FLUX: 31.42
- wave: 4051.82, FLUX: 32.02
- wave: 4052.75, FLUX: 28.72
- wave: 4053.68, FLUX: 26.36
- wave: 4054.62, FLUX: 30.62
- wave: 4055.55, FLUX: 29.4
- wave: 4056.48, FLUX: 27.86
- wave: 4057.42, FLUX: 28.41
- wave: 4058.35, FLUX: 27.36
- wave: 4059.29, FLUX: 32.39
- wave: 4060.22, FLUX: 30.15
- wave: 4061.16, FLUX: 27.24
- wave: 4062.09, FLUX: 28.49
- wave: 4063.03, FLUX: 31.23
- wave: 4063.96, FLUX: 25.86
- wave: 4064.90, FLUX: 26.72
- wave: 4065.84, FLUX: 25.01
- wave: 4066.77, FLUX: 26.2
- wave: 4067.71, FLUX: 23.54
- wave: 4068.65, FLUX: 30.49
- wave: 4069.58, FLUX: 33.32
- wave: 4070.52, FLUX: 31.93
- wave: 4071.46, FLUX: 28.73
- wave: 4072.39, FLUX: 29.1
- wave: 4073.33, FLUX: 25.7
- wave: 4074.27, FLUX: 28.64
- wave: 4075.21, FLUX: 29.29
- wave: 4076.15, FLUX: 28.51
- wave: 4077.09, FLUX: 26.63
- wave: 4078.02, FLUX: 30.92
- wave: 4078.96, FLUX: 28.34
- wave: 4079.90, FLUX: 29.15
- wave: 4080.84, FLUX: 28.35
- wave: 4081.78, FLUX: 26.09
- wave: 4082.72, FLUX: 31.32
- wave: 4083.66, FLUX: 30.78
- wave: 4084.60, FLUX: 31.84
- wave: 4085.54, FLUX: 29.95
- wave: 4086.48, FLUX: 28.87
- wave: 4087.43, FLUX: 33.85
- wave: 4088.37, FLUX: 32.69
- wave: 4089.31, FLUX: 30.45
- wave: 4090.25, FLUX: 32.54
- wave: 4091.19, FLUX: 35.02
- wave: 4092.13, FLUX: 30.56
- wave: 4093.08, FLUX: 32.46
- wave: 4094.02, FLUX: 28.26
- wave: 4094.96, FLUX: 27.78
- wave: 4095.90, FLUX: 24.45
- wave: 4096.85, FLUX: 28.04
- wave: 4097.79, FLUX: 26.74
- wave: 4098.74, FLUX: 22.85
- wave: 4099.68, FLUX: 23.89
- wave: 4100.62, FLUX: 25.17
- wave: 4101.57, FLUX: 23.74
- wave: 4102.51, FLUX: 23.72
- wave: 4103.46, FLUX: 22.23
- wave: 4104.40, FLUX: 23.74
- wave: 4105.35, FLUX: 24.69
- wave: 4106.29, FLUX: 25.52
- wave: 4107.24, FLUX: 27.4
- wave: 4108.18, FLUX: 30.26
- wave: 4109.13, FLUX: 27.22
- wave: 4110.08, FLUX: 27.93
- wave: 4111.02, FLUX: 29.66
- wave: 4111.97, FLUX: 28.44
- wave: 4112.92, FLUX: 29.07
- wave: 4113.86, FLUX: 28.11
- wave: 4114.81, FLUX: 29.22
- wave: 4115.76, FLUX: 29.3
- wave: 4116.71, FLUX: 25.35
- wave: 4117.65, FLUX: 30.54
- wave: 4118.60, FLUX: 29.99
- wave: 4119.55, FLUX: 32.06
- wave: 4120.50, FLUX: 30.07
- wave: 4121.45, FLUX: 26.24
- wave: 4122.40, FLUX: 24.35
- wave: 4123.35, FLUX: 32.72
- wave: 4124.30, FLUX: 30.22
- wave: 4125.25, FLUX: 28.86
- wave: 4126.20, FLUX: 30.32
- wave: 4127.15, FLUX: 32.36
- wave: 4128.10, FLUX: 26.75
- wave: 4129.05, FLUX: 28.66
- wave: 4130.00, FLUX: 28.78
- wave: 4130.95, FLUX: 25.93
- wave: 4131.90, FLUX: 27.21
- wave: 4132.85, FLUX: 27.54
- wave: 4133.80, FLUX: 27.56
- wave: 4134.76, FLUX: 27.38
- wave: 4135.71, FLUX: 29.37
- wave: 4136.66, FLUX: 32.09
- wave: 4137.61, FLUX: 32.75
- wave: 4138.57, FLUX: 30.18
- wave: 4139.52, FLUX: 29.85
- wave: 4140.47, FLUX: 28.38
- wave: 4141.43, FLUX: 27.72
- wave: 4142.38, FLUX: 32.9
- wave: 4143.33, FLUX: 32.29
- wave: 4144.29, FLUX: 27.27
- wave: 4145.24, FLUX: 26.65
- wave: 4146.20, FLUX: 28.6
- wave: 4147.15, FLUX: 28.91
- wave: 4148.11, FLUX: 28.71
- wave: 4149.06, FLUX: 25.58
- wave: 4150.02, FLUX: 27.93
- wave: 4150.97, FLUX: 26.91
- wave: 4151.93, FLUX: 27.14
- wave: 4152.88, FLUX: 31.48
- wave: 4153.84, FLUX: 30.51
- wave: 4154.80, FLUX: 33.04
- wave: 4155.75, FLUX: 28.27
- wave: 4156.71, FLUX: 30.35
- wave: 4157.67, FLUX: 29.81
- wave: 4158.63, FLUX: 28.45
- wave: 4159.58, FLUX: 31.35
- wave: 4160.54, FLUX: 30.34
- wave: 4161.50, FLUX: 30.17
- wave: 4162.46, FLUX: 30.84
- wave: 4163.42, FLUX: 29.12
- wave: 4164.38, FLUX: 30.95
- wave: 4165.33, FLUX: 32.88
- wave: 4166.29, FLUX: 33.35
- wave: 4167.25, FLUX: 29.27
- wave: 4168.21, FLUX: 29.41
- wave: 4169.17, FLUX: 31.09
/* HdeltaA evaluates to 0.7 Ang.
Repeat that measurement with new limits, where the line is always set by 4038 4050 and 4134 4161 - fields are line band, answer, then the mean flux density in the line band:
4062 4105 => 0.5 Ang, 28.3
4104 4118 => 0.6 Ang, 27.8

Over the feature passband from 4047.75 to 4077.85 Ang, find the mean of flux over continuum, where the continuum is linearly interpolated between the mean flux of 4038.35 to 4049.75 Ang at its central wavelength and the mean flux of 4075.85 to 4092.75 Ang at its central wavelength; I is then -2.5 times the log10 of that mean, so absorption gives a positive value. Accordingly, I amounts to 0.02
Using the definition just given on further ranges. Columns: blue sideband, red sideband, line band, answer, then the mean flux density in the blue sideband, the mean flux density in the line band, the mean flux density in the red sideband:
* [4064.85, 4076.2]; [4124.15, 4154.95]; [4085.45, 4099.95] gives -0.030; 28.3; 29.3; 29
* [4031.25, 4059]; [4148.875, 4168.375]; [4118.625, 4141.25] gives 0.017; 28.5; 29.1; 29.9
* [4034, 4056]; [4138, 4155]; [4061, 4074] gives 0.029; 28.9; 28.1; 29.1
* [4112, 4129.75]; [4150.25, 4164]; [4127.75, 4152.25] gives 0.033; 29.1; 28.6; 29.8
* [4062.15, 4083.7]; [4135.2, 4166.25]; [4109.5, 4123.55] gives 0.016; 28.5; 28.8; 29.8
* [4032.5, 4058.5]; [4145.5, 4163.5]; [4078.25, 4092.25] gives -0.064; 28.7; 30.7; 29.3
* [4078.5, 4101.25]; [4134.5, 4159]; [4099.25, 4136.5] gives 0.055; 29.1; 27.8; 29.3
